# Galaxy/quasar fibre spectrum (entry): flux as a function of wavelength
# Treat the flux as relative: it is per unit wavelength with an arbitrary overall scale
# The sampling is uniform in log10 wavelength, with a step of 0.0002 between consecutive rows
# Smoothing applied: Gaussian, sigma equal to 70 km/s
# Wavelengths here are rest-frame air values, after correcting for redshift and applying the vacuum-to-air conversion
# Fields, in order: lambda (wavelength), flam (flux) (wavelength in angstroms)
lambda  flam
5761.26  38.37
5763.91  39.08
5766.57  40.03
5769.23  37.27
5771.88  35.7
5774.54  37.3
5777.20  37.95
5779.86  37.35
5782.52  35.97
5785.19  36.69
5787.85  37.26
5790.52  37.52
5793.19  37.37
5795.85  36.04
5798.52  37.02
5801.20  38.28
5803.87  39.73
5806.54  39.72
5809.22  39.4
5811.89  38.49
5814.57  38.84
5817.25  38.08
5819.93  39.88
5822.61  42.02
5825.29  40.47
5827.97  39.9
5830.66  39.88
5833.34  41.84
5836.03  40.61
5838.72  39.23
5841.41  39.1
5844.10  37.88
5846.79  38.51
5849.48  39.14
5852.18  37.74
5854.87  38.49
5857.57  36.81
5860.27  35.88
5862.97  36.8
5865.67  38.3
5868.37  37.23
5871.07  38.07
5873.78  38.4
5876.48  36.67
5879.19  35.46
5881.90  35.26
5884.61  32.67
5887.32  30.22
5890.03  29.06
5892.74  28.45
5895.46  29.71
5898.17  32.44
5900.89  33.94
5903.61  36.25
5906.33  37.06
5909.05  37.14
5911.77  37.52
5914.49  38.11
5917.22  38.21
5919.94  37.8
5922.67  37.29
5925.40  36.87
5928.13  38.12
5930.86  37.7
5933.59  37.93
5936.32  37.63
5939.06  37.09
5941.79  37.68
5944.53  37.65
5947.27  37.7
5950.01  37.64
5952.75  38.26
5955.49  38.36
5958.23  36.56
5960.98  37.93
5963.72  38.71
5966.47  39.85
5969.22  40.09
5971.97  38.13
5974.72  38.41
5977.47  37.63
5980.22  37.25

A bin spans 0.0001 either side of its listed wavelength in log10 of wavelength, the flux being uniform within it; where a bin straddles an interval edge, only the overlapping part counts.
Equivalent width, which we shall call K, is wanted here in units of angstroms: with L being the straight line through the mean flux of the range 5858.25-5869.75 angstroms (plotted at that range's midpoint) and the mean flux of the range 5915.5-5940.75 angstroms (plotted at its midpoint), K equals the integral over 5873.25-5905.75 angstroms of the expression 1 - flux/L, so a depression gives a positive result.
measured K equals 3.6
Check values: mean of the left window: 37.1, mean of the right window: 37.6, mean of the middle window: 33.2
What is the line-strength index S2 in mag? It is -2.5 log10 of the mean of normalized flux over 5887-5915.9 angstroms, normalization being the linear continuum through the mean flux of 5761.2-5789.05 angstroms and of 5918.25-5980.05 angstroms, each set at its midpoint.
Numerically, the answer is 0.12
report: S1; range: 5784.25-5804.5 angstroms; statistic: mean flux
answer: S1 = 37.4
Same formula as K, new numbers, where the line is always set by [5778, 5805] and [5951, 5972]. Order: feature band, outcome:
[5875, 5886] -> 0.84 angstroms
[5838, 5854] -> -0.37 angstroms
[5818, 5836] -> -1.45 angstroms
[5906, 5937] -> 0.47 angstroms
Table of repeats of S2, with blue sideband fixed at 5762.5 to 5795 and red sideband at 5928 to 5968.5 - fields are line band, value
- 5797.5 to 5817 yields -0.03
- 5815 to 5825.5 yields -0.07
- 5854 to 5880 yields 0.01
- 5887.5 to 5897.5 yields 0.27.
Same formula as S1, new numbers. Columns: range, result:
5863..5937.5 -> 35.7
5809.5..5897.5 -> 37.1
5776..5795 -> 37.1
